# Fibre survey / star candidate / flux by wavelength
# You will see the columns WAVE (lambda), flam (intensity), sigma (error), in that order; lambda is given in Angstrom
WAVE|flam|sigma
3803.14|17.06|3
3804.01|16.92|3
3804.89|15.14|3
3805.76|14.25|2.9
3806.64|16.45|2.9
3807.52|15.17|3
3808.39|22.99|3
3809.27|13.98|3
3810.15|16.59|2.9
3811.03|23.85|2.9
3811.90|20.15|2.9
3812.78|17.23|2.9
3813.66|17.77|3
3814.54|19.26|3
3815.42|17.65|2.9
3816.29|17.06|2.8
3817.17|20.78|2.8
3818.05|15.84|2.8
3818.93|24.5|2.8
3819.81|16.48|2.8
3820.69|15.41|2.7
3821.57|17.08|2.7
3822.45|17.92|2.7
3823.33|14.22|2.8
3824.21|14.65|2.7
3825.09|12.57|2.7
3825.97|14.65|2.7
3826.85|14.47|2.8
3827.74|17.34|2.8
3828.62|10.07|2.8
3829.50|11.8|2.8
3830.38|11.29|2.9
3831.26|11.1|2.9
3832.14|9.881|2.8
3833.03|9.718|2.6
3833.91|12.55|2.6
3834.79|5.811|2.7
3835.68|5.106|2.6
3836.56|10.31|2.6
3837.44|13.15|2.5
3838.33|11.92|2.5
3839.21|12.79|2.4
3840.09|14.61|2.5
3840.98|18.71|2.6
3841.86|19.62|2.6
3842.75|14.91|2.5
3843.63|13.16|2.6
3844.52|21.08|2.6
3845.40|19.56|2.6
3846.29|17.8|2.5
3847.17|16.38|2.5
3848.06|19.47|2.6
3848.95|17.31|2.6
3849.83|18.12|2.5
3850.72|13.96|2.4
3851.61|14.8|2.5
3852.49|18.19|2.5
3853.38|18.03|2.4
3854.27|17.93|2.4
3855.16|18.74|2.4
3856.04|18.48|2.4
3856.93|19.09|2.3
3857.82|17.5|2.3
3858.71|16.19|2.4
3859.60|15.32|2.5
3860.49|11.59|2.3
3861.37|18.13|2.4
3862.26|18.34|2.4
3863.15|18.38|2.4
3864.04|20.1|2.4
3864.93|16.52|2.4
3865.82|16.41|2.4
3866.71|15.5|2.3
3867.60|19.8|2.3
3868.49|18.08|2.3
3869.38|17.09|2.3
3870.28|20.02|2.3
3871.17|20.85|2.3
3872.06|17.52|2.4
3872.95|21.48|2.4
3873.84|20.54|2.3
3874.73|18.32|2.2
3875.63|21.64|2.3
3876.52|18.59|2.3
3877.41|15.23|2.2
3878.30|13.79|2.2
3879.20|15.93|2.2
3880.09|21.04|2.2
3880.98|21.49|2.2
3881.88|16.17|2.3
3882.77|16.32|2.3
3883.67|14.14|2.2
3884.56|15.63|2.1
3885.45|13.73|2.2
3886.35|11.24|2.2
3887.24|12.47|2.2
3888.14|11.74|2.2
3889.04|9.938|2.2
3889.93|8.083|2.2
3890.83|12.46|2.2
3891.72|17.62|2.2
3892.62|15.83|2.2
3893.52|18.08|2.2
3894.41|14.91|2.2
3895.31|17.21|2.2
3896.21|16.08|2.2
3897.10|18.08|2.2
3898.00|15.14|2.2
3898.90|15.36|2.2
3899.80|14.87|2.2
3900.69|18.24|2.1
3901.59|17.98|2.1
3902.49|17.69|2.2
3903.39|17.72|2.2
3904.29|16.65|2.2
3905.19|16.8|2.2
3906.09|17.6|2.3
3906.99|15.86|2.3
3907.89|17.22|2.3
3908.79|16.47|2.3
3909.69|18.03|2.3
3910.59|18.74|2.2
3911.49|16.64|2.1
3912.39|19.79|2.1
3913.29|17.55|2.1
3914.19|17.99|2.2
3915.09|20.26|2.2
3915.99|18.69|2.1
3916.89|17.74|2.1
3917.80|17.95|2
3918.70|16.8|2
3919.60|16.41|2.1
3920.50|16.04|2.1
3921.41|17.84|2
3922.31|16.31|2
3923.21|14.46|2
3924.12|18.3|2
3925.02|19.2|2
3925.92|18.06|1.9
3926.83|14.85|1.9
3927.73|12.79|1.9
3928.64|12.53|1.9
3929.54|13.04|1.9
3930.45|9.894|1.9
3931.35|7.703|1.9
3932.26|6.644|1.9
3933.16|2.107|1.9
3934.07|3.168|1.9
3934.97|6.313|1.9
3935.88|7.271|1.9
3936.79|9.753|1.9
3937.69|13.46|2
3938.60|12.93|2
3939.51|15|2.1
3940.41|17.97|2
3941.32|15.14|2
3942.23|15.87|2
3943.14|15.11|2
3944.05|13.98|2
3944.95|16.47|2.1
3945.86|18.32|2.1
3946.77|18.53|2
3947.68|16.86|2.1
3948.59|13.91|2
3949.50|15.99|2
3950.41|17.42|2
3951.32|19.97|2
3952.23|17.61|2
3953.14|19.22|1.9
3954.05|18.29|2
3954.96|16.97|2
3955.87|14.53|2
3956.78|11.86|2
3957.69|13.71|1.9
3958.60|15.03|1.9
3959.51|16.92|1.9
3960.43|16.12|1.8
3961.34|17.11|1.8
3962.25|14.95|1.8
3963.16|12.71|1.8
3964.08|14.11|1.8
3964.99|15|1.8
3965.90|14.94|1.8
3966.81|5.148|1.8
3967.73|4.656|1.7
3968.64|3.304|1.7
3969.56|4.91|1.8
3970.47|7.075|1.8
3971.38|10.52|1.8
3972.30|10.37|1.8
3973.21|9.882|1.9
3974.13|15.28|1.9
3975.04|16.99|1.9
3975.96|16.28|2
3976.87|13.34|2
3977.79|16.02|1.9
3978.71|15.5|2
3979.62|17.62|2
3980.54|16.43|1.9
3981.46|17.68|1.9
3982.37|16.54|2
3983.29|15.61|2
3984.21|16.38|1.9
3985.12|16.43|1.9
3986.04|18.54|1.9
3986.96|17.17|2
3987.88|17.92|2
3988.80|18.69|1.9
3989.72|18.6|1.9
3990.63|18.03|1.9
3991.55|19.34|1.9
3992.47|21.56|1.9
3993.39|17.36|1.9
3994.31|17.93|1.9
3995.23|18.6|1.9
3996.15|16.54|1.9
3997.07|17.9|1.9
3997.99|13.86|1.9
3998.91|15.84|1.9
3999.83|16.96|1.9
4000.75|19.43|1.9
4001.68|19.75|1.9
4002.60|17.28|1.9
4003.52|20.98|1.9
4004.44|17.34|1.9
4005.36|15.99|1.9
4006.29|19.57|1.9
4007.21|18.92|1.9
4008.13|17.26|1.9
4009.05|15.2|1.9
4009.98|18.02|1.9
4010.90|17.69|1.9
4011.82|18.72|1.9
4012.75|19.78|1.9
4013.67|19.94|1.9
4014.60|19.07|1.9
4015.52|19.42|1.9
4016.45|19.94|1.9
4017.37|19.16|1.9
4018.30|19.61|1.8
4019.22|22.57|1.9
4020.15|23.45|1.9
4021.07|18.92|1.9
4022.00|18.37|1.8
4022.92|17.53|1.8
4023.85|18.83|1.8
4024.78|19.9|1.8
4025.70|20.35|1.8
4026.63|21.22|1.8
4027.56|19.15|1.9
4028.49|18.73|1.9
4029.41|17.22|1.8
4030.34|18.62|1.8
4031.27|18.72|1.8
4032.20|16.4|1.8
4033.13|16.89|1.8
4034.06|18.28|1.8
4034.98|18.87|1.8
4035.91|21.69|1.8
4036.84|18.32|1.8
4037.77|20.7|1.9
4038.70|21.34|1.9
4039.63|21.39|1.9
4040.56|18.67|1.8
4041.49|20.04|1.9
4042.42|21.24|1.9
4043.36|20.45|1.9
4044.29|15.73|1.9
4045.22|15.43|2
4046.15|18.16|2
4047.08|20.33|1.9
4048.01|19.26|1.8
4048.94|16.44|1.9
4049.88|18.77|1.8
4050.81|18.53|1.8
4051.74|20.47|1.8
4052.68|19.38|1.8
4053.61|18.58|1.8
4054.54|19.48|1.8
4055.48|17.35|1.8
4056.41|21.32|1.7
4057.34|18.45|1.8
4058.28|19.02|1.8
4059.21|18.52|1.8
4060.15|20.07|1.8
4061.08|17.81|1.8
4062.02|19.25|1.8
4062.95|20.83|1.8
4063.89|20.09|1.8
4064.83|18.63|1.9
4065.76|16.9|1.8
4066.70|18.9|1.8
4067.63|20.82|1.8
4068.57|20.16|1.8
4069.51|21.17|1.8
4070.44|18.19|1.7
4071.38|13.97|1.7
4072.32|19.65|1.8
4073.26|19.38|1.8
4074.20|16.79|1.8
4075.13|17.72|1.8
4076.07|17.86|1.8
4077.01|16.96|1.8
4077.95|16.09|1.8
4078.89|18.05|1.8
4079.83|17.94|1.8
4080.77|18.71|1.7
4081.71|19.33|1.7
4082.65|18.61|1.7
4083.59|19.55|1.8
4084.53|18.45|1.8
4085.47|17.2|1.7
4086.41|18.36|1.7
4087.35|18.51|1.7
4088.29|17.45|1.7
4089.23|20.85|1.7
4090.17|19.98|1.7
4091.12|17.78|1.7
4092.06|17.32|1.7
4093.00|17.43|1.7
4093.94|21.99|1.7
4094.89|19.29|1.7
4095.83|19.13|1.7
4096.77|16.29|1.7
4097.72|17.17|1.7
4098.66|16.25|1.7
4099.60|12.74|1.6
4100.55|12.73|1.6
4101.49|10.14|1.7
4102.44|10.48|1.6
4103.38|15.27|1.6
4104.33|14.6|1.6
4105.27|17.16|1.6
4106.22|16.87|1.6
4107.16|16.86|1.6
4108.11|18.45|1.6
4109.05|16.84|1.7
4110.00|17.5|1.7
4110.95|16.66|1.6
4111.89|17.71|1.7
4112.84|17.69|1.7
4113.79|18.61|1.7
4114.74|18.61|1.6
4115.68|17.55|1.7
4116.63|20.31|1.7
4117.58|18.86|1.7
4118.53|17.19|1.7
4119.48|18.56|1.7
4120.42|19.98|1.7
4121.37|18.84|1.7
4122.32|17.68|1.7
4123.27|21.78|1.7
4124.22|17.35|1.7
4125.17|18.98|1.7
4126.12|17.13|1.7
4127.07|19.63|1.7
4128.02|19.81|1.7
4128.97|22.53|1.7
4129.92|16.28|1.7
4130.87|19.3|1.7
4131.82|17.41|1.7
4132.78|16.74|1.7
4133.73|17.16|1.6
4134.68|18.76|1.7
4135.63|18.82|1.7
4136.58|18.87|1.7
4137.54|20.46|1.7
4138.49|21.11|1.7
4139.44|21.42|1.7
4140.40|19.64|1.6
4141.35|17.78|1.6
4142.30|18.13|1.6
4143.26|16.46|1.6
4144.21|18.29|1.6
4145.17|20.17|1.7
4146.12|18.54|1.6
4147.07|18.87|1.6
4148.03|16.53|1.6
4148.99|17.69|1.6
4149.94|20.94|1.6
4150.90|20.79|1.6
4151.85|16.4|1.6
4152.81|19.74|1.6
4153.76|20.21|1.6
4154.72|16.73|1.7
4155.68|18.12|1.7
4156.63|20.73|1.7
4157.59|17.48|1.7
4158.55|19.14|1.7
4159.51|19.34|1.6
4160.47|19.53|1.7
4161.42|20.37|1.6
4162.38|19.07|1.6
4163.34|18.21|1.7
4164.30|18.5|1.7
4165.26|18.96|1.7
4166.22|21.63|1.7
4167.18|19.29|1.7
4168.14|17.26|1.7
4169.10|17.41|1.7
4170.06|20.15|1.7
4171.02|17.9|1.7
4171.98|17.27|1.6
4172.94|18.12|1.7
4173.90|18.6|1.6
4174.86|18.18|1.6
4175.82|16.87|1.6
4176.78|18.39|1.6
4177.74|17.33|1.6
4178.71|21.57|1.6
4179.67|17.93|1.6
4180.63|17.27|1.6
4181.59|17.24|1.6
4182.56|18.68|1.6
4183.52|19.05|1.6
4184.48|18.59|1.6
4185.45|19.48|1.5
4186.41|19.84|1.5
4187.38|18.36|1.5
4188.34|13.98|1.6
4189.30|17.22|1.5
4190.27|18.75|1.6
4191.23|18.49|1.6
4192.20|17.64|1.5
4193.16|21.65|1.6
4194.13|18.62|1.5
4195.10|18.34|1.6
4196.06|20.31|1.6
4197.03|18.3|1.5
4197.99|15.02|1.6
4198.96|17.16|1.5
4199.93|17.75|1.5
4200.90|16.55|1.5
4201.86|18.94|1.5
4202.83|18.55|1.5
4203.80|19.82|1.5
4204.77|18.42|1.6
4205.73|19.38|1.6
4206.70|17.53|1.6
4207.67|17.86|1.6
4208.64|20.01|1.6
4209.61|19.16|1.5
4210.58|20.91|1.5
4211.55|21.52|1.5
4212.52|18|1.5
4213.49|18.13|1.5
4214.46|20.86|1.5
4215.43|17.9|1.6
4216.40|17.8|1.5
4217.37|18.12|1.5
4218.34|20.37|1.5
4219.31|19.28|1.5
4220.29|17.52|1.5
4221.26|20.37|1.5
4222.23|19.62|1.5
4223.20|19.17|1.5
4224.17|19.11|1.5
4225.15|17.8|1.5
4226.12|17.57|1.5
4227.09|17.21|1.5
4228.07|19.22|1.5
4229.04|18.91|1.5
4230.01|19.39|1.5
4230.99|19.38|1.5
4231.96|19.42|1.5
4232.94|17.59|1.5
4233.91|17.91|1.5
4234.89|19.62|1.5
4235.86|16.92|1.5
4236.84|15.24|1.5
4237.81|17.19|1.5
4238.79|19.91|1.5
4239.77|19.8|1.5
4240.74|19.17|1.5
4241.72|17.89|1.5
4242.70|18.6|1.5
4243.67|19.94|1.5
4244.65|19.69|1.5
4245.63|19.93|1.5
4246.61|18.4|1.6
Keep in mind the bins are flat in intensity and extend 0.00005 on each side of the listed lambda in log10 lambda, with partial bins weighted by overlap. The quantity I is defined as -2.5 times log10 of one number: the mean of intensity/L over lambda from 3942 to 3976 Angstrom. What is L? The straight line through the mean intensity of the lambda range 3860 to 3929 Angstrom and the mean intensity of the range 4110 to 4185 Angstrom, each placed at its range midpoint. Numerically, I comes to 0.22 mag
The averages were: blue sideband 16.8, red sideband 18.7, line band 14.1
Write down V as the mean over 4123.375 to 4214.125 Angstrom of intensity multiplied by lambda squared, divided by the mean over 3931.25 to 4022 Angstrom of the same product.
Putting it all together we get 1.31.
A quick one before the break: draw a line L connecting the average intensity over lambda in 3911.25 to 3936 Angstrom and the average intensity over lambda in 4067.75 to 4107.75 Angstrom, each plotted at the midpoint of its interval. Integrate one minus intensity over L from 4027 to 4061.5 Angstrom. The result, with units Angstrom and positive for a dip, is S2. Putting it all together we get -4.9 Angstrom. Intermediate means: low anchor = 14.2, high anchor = 17.4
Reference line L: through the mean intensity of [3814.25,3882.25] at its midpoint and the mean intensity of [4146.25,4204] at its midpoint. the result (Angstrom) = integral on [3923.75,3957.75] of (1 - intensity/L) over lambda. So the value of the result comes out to 6.0 Angstrom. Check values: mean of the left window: 16.3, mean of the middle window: 14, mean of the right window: 18.5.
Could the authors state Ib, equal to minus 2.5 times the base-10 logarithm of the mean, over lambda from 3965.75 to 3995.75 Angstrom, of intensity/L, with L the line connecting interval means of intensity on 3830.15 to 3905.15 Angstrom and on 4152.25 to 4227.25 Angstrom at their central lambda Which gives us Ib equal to 0.15 mag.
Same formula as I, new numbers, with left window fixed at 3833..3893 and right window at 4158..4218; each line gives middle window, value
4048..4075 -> -0.08 mag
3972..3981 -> 0.15 mag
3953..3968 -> 0.19 mag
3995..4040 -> -0.09 mag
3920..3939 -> 0.35 mag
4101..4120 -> 0.07 mag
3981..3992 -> -0.03 mag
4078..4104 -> 0.04 mag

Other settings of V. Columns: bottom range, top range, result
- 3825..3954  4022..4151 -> 1.30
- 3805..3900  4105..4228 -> 1.35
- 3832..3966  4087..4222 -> 1.33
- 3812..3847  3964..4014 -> 1.15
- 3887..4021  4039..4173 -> 1.26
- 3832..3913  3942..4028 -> 1.08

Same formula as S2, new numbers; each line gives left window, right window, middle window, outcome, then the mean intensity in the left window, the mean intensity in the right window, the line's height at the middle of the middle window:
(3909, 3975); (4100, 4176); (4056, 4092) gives -3.72 Angstrom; 14.2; 18.2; 16.9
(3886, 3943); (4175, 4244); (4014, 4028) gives -3.16 Angstrom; 14.8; 18.6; 16.2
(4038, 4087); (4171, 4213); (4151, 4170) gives -0.41 Angstrom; 18.8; 18.4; 18.5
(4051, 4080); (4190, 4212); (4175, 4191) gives 0.47 Angstrom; 18.7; 18.7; 18.7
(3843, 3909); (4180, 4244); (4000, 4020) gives -1.57 Angstrom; 16.8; 18.6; 17.5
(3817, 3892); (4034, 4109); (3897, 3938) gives 3.67 Angstrom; 15.8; 18.2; 16.5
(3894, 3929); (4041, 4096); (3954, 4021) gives 6.11 Angstrom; 17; 18.7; 17.8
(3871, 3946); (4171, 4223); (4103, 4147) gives -1.48 Angstrom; 15.4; 18.5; 17.8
